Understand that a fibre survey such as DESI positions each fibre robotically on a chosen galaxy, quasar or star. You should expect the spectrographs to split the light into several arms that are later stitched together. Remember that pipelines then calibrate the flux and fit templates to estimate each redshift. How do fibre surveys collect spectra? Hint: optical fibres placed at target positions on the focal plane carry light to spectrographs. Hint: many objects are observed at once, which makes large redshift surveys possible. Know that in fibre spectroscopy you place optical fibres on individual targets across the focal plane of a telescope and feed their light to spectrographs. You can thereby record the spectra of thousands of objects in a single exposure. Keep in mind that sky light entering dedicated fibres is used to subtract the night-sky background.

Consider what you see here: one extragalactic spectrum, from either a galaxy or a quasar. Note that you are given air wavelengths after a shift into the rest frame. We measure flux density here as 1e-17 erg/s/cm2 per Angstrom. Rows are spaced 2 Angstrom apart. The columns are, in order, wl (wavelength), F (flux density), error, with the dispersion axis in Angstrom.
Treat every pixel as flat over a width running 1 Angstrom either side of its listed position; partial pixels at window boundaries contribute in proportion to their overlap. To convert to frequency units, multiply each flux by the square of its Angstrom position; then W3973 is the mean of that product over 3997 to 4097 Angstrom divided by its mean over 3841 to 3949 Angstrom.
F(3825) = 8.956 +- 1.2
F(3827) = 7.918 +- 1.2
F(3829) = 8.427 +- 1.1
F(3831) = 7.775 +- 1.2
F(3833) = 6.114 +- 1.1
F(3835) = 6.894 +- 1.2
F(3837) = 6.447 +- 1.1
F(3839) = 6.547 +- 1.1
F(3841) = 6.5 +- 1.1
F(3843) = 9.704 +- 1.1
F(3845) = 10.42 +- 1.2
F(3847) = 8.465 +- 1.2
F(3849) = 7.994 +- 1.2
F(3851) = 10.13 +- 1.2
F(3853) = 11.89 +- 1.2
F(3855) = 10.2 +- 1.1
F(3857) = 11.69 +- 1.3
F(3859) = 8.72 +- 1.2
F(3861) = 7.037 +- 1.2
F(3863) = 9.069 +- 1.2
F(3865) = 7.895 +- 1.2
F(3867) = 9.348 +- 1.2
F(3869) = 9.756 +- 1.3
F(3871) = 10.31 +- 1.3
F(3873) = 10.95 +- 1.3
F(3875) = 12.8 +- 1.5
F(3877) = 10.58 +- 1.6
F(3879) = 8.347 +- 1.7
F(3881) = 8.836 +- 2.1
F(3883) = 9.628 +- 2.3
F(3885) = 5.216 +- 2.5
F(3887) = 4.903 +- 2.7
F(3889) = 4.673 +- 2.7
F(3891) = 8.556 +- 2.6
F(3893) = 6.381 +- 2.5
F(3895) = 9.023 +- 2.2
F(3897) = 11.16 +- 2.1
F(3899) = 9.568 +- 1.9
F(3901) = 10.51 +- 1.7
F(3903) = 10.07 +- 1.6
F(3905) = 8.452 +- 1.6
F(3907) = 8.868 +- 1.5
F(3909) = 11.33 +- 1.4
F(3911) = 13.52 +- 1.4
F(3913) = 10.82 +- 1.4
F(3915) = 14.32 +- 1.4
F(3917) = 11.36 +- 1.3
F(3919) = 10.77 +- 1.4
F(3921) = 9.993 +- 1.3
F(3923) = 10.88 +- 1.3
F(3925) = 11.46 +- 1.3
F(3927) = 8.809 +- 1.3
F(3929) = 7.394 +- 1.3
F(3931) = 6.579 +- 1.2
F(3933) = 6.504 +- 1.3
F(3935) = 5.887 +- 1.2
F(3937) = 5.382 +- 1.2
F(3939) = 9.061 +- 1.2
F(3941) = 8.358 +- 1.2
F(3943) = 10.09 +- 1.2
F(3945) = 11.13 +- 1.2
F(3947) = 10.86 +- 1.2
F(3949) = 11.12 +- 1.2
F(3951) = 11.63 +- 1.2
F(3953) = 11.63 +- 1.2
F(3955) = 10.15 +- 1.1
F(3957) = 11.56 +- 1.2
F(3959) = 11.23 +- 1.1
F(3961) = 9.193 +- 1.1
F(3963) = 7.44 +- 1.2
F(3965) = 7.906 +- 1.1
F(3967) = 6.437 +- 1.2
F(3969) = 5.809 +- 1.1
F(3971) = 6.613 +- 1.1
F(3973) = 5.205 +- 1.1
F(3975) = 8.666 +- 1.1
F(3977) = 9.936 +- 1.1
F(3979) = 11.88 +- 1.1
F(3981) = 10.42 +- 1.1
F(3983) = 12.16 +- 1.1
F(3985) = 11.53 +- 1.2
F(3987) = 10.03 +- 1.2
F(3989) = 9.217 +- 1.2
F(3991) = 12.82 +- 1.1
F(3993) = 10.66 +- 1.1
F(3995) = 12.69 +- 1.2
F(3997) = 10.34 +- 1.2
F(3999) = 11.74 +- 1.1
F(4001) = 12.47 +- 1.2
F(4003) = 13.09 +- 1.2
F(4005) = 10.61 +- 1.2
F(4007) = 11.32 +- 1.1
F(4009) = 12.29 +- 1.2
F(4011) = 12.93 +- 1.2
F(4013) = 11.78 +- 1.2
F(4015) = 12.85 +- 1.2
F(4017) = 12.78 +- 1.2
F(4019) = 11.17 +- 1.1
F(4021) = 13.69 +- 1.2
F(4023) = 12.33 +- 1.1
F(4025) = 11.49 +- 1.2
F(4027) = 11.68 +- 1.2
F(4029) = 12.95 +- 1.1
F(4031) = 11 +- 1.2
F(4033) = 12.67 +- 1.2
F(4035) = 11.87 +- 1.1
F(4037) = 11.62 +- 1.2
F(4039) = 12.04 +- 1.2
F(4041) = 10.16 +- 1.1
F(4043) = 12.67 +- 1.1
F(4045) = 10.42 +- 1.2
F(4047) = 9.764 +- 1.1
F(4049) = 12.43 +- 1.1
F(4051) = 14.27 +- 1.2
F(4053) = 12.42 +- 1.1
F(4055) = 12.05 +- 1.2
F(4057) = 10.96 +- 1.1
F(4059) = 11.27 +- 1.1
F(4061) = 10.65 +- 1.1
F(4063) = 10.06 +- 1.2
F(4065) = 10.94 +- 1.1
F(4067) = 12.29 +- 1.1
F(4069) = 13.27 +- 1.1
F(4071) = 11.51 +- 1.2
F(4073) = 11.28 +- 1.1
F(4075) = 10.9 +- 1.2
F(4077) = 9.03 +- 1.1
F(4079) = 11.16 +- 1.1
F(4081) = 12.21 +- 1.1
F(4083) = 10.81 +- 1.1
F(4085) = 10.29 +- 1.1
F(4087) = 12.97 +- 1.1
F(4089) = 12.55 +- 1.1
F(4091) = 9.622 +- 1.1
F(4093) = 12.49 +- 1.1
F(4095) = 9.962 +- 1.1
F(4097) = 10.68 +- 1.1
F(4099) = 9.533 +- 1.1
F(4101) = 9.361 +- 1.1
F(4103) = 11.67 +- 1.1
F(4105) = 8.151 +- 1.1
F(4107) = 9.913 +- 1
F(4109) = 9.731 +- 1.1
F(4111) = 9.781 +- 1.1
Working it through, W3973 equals 1.35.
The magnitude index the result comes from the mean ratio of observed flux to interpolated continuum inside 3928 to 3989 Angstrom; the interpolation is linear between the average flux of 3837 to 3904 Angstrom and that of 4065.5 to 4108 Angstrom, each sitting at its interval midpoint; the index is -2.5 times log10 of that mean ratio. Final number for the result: 0.08 mag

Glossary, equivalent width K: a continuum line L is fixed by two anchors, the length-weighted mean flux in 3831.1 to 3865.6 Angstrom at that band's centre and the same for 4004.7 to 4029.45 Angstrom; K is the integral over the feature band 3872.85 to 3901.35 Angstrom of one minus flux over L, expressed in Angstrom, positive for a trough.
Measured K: 2.2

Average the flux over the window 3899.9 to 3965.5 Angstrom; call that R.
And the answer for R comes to 9.84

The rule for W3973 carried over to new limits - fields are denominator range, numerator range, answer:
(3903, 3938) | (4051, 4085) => 1.28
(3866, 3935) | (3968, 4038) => 1.25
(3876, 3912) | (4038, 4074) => 1.42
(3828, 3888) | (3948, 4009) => 1.24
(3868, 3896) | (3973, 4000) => 1.32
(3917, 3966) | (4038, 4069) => 1.30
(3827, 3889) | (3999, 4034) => 1.52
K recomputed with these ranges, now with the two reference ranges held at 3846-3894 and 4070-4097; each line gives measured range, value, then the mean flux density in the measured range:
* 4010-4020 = -1.8 Angstrom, 12.3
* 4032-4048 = -1.1 Angstrom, 11.4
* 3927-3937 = 3.0 Angstrom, 6.69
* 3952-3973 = 2.6 Angstrom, 8.63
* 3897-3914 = -2.2 Angstrom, 10.4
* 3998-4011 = -2.1 Angstrom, 12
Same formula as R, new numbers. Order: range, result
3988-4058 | 11.9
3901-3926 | 11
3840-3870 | 9.25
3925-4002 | 9.51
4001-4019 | 12.2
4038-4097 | 11.4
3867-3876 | 10.8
